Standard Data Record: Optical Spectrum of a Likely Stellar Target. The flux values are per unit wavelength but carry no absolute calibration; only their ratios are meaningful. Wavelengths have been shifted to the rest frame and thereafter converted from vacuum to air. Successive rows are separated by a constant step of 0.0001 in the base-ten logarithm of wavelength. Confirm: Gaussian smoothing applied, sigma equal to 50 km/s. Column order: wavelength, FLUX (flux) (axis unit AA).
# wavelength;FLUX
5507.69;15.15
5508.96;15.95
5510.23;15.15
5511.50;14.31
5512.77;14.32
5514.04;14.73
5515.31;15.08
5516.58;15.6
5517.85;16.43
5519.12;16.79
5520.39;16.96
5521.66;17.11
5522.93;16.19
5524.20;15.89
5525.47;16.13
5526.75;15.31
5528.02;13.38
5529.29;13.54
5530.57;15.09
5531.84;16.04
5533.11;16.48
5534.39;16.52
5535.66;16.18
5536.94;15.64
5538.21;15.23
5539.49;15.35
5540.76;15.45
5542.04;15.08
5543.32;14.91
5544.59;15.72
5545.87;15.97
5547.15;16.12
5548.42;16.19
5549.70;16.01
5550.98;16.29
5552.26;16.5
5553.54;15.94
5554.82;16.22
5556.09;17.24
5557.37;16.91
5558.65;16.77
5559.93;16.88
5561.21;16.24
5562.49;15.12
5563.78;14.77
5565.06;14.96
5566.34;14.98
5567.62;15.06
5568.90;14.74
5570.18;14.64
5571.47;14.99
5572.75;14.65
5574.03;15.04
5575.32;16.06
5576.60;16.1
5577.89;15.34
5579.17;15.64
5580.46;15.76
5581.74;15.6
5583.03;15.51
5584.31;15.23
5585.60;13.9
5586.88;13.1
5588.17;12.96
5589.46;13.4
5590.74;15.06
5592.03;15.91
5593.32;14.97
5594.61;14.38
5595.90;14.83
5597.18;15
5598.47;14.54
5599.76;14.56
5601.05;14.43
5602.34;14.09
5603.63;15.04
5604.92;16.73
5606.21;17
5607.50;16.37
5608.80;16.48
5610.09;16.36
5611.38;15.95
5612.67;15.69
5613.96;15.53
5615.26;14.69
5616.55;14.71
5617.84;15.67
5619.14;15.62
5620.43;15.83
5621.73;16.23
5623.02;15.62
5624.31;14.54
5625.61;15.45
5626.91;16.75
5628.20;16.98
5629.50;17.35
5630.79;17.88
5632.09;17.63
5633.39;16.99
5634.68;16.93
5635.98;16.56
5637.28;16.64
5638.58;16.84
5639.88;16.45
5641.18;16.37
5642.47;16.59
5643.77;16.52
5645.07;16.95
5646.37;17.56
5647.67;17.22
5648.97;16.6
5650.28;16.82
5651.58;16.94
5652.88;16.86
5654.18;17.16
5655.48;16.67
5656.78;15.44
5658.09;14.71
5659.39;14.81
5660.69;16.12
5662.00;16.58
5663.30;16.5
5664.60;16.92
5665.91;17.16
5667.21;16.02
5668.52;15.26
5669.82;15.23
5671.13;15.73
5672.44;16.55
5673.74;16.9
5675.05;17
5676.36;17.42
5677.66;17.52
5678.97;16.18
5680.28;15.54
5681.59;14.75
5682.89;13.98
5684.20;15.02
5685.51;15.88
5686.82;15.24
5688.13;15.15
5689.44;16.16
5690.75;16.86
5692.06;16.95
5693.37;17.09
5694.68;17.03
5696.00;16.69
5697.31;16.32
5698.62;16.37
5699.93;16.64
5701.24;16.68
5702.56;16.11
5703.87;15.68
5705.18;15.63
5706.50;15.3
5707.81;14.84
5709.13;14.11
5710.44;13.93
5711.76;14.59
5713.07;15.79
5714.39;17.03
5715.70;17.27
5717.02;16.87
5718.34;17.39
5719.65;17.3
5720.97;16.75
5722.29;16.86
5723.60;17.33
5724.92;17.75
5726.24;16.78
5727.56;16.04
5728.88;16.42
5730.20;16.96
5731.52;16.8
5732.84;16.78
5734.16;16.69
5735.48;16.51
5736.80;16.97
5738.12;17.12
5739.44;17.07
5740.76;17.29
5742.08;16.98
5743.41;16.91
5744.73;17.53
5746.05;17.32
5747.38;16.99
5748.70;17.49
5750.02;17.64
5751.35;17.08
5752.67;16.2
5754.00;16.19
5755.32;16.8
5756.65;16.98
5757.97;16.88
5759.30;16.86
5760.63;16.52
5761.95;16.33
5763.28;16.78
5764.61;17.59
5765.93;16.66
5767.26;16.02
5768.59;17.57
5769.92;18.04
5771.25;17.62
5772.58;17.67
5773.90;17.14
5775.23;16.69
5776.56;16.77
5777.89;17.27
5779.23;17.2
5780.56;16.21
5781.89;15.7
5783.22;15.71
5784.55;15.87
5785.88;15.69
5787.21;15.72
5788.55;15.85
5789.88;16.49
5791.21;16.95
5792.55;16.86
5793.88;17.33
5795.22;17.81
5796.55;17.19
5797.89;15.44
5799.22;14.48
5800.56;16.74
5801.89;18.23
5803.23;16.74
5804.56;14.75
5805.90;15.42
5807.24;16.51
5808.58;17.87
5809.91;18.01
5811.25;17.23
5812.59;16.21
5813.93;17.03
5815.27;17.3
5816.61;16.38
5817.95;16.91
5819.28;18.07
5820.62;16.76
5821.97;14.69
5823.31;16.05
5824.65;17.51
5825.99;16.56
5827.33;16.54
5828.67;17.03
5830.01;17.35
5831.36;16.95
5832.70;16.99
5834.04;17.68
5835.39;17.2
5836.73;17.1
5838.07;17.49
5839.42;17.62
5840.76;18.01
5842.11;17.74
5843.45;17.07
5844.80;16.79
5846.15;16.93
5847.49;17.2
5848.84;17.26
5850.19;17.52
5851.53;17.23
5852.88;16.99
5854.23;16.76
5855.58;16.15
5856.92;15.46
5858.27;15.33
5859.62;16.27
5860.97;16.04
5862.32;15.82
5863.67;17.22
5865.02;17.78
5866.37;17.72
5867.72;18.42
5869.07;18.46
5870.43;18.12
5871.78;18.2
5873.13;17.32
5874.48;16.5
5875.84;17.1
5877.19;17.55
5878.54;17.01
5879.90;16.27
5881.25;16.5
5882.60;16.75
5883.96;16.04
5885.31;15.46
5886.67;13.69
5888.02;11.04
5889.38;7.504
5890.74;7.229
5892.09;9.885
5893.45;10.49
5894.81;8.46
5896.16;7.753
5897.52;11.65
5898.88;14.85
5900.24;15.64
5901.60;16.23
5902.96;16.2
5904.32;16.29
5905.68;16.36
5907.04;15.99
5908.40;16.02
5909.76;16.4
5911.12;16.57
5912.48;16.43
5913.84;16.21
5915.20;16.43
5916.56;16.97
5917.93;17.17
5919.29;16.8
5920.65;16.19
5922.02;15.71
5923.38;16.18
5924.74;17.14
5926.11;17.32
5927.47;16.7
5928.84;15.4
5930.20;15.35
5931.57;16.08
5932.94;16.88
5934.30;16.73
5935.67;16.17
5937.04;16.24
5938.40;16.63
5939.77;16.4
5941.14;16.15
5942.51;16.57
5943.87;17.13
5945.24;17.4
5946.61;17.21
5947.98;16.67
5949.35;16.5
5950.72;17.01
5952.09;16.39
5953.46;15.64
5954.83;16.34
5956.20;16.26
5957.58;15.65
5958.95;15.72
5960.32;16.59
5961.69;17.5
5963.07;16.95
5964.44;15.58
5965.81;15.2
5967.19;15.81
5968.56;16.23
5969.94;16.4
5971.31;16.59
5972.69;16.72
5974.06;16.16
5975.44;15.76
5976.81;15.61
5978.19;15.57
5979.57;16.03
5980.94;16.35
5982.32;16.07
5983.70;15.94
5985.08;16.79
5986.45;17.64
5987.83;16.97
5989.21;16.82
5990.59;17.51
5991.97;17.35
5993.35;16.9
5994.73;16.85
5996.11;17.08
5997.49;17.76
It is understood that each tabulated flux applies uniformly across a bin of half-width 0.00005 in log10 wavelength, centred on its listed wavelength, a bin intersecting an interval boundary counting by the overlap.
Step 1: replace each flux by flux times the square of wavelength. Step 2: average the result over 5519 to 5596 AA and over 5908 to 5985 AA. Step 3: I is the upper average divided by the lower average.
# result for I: 1.21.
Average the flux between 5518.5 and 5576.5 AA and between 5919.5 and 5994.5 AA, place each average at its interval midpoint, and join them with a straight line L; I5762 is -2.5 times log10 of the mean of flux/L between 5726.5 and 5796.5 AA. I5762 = -0.05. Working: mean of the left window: 15.7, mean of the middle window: 16.8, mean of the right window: 16.4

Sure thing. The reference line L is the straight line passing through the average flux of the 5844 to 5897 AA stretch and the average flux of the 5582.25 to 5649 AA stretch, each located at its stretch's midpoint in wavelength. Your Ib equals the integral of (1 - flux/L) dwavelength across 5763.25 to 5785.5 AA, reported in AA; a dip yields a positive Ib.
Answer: -1.9 AA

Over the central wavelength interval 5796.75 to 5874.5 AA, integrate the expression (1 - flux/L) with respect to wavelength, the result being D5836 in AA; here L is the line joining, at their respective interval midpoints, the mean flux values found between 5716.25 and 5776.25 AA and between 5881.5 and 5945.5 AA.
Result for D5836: -4.7 AA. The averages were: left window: 17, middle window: 16.9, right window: 15.1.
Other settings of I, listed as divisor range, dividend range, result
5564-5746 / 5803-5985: 1.09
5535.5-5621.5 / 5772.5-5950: 1.16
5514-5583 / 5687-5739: 1.11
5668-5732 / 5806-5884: 1.10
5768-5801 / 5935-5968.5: 1.04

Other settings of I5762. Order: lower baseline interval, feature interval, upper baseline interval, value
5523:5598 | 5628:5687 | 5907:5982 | -0.05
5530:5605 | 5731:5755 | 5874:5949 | -0.11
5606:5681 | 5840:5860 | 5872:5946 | -0.09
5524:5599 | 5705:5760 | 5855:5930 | -0.08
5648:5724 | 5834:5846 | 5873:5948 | -0.12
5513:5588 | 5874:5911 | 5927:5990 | 0.15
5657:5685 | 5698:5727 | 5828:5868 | 0.00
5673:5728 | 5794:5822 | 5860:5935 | -0.06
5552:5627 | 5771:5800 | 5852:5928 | -0.07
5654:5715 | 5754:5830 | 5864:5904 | -0.10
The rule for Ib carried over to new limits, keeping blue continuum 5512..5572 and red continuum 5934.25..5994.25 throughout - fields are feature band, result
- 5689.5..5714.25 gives 0.0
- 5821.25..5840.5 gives -0.9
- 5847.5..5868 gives -0.7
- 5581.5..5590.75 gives 0.9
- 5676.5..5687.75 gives 0.2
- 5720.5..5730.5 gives -0.5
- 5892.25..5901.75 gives 2.6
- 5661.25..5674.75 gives -0.3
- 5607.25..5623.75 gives 0.1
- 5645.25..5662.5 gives -0.6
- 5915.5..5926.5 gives -0.2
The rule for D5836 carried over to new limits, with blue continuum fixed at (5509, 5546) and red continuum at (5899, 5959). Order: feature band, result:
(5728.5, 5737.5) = -0.43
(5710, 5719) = -0.14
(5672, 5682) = -0.42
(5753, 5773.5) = -1.18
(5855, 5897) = 3.46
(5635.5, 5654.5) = -1.22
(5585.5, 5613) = 1.12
